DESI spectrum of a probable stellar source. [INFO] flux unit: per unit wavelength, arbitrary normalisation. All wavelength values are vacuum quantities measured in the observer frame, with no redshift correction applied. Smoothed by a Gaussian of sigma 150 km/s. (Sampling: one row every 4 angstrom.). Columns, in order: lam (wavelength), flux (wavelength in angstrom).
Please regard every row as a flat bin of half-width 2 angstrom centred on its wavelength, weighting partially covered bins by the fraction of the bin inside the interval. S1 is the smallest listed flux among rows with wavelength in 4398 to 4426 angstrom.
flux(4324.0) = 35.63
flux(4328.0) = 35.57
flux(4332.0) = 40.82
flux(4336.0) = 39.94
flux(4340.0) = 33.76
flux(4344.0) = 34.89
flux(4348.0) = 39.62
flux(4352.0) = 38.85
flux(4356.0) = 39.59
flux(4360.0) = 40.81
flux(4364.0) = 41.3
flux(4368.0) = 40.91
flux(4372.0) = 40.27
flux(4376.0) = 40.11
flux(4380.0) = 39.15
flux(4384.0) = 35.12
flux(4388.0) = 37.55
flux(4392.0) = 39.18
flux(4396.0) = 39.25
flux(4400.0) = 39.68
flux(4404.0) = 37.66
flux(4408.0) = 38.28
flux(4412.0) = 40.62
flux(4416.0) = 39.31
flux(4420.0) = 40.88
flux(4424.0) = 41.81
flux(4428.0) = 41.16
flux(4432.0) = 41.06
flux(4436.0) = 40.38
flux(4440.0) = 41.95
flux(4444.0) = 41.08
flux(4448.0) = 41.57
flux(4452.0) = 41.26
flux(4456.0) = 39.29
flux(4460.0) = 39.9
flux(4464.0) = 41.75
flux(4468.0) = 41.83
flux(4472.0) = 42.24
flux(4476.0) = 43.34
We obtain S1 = 37.66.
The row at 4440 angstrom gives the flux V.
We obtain 41.95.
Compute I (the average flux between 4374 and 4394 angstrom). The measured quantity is 38.2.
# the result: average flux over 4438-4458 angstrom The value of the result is 41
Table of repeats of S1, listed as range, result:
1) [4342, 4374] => 34.89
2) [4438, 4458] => 39.29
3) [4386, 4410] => 37.55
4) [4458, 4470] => 39.9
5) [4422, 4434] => 41.06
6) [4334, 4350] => 33.76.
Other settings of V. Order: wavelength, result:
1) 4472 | 42.24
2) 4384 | 35.12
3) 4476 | 43.34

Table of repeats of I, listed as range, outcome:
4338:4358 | 37.3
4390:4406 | 38.9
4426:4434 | 41.1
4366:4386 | 39.1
